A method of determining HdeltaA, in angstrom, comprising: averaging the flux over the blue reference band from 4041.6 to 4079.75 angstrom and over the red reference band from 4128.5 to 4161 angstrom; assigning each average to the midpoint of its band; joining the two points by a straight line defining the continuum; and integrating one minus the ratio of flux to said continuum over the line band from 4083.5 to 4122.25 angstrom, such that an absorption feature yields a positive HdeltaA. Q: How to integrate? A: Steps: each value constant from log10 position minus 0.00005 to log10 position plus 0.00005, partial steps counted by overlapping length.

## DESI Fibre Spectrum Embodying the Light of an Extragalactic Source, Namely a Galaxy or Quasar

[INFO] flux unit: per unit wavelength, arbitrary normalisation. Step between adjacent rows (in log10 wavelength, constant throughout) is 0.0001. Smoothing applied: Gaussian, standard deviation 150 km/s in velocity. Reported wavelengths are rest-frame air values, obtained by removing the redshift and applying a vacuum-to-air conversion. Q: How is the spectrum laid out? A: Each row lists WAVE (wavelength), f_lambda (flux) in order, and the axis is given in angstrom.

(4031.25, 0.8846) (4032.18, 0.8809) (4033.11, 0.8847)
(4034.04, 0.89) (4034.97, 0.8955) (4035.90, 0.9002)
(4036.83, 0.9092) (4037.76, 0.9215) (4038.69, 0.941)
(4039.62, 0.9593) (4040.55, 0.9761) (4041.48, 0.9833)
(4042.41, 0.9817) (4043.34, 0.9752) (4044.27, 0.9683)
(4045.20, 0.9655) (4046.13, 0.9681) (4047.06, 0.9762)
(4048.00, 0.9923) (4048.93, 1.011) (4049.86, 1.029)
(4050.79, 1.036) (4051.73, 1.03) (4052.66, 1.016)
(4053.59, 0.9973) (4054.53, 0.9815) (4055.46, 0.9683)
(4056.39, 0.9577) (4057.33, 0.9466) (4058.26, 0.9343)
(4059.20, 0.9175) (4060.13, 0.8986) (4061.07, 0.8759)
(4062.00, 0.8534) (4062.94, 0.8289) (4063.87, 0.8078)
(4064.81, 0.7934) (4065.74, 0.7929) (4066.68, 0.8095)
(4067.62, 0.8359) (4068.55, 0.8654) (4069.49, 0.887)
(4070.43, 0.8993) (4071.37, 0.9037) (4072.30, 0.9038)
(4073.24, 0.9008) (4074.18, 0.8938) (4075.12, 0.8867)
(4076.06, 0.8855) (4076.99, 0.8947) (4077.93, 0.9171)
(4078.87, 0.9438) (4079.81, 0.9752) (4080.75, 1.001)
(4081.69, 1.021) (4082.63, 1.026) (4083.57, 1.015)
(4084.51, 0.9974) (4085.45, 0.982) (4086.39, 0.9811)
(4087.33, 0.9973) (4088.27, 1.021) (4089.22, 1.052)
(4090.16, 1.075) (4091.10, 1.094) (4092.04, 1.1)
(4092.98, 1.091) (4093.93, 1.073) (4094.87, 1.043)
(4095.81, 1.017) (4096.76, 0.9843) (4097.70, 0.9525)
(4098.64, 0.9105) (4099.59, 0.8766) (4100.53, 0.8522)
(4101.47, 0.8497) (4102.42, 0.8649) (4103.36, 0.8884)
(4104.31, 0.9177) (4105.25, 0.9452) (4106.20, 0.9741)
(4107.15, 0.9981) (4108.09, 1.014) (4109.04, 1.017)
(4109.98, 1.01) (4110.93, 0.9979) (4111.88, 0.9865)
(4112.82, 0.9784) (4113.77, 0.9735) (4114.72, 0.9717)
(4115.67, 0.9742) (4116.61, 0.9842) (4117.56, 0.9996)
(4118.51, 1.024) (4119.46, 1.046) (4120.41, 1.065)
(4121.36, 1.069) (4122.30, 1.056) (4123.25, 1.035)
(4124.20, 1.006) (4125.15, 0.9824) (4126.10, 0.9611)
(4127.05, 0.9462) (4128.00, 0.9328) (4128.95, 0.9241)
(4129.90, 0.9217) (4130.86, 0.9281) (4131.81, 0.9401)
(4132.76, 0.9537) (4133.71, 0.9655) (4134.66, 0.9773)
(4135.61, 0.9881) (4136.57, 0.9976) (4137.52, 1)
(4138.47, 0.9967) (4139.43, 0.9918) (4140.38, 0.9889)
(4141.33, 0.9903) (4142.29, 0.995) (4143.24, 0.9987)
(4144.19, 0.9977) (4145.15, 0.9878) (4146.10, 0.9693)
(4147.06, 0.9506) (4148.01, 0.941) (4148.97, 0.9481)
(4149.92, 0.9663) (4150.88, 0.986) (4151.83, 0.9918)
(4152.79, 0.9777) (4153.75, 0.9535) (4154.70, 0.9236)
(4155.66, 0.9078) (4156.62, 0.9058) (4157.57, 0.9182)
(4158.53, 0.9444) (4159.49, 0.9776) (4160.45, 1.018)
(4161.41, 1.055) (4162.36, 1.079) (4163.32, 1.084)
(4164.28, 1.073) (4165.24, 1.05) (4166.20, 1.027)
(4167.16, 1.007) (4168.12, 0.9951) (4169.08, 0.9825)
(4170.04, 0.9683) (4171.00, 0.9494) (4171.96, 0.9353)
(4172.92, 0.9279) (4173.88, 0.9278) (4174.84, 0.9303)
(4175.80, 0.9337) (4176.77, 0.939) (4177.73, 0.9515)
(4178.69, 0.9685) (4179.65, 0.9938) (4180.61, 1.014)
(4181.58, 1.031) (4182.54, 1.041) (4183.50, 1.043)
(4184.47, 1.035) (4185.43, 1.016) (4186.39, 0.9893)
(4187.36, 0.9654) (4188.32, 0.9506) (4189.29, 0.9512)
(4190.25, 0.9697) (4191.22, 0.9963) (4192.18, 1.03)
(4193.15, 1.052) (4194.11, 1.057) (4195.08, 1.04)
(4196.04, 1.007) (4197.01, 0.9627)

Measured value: -1.9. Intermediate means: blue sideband 0.924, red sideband 0.965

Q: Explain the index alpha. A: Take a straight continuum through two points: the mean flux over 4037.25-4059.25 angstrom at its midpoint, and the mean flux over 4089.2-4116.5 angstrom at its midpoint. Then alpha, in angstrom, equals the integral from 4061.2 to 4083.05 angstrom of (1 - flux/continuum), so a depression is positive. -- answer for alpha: 1.9 angstrom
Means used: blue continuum 0.977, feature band 0.892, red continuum 0.981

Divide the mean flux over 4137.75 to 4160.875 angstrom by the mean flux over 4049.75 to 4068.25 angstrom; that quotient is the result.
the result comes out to 1.1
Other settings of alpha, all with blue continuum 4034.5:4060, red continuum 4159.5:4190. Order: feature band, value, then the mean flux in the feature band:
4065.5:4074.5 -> 0.9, 0.87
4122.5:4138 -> 0.3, 0.968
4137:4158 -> 0.4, 0.968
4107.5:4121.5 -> -0.3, 1.01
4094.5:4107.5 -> 0.6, 0.932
